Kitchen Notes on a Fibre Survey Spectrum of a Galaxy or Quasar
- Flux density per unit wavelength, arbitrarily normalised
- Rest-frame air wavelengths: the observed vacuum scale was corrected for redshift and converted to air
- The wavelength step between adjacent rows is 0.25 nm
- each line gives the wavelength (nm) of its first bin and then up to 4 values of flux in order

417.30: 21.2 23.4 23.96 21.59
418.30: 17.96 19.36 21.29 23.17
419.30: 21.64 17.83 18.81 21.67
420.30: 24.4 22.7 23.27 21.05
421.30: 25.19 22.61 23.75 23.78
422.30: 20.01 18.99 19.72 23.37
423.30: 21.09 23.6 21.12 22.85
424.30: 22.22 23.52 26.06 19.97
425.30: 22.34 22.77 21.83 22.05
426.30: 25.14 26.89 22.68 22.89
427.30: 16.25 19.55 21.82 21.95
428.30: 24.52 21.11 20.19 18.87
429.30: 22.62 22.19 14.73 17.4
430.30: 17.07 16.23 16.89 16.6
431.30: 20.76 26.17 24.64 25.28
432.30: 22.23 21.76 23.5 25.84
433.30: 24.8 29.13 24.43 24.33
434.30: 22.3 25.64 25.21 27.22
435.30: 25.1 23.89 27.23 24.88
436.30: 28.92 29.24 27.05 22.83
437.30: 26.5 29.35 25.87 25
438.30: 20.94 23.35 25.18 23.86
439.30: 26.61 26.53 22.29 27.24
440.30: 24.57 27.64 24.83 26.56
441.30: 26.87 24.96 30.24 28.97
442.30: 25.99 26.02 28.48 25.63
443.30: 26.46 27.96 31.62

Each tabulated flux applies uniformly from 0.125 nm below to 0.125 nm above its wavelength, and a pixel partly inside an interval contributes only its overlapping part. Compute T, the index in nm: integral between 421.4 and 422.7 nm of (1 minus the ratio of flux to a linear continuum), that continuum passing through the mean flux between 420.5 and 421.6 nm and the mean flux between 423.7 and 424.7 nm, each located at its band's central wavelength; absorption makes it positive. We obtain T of 0.06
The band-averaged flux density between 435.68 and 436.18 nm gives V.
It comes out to 26.1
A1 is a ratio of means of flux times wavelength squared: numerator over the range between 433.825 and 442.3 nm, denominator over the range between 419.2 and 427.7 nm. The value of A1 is 1.25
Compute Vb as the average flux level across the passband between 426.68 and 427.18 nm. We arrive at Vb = 22.7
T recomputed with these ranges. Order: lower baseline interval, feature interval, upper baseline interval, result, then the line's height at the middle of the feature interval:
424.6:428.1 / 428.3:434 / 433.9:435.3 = 0.55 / 23.9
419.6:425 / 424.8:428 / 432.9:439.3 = 0.15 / 23.2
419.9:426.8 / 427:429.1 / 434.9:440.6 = 0.25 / 23.6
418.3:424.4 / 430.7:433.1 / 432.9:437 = 0.25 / 24.9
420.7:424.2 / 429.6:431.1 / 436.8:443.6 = 0.45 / 23.8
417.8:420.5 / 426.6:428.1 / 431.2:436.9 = 0.14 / 23.3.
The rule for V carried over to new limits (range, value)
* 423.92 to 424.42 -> 22.5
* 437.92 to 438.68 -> 23.1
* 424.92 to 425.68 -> 21.7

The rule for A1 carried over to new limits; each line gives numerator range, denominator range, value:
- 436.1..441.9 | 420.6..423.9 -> 1.26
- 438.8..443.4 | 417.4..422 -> 1.33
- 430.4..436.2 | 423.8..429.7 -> 1.10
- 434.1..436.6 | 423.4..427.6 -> 1.20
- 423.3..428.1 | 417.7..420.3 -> 1.11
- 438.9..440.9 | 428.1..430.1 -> 1.31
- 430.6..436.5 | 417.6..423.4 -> 1.19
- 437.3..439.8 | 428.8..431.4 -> 1.42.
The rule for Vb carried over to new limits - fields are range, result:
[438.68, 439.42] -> 25.2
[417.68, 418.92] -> 20.8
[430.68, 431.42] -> 18.1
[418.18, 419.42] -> 20.7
